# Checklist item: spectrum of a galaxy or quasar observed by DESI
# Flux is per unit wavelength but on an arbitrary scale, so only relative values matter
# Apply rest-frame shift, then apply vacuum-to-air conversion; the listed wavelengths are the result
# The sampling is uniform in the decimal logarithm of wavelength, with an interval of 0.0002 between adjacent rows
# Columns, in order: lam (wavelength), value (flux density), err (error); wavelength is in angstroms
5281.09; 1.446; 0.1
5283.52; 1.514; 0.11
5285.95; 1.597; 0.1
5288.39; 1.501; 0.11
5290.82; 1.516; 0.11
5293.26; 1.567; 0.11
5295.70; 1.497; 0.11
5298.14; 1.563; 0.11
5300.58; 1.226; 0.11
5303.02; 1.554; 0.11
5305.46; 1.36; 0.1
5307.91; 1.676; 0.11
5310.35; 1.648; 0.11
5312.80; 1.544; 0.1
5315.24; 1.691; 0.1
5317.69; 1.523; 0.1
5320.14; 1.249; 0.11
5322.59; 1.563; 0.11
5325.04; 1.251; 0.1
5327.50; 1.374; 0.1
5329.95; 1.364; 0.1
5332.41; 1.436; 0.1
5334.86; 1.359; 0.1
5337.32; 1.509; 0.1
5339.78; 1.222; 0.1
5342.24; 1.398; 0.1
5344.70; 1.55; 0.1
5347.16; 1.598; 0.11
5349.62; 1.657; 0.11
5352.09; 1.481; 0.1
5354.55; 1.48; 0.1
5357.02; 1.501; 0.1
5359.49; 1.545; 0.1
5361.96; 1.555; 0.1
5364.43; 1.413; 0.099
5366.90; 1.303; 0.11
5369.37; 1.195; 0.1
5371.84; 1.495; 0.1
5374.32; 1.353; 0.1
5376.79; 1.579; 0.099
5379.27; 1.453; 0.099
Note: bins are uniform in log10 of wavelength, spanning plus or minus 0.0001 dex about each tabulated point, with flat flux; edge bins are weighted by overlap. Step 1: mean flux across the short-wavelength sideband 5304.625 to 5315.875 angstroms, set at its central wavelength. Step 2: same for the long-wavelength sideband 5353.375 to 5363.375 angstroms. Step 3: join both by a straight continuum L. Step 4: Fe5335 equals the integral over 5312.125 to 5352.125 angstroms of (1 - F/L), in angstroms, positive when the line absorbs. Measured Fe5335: 2.56 angstroms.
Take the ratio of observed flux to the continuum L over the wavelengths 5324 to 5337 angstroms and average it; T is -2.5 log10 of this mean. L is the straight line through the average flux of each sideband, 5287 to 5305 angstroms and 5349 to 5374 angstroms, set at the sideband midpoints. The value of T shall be 0.08 mag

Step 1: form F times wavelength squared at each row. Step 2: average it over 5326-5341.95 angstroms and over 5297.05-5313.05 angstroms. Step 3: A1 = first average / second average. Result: 0.92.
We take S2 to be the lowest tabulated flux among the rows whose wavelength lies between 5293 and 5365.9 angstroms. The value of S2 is 1.222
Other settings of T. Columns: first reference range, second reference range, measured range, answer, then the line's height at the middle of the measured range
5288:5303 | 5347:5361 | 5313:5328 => 0.04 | 1.51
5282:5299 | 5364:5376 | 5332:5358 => -0.05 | 1.41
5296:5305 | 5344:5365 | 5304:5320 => -0.06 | 1.46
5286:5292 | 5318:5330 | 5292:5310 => -0.02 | 1.47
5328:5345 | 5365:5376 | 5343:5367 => -0.11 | 1.37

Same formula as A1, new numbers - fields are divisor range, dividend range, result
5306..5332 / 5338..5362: 1.02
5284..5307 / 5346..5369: 1.02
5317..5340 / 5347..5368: 1.09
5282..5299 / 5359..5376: 0.94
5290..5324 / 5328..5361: 0.99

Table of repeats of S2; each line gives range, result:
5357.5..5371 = 1.195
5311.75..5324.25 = 1.249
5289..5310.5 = 1.226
